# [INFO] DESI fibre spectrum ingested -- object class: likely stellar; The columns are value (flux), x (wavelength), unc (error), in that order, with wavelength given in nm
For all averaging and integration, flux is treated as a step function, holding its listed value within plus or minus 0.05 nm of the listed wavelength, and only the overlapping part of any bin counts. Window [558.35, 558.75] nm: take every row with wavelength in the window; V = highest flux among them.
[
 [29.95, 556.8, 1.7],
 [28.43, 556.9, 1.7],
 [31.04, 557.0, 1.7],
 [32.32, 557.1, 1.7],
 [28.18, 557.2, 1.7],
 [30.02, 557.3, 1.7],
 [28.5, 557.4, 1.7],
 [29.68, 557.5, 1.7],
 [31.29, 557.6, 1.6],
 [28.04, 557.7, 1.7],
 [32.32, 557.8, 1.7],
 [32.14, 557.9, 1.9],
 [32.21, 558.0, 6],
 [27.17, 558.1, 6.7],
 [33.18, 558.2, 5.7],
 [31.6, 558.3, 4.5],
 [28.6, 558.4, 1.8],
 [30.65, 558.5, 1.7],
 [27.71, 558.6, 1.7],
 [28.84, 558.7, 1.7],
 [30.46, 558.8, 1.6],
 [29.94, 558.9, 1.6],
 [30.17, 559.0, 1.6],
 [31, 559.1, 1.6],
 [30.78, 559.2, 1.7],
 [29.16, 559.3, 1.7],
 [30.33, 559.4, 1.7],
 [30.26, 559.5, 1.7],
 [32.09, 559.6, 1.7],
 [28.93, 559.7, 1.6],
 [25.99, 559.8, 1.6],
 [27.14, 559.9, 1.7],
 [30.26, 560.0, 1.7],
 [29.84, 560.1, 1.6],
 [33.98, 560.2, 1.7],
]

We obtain 30.65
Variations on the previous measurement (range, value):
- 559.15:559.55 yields 30.78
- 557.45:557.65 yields 31.29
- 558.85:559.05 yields 30.17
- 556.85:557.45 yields 32.32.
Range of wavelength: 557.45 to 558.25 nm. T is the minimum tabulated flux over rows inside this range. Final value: 27.17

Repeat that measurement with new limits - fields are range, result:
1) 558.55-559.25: 27.71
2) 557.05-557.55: 28.18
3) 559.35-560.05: 25.99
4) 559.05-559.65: 29.16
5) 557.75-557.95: 32.14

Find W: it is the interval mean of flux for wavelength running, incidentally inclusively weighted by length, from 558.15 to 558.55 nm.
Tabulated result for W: 31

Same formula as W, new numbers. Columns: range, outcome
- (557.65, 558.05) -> 31.2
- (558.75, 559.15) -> 30.4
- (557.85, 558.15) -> 30.5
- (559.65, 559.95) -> 27.4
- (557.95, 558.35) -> 31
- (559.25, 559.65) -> 30.5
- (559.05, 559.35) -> 30.3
